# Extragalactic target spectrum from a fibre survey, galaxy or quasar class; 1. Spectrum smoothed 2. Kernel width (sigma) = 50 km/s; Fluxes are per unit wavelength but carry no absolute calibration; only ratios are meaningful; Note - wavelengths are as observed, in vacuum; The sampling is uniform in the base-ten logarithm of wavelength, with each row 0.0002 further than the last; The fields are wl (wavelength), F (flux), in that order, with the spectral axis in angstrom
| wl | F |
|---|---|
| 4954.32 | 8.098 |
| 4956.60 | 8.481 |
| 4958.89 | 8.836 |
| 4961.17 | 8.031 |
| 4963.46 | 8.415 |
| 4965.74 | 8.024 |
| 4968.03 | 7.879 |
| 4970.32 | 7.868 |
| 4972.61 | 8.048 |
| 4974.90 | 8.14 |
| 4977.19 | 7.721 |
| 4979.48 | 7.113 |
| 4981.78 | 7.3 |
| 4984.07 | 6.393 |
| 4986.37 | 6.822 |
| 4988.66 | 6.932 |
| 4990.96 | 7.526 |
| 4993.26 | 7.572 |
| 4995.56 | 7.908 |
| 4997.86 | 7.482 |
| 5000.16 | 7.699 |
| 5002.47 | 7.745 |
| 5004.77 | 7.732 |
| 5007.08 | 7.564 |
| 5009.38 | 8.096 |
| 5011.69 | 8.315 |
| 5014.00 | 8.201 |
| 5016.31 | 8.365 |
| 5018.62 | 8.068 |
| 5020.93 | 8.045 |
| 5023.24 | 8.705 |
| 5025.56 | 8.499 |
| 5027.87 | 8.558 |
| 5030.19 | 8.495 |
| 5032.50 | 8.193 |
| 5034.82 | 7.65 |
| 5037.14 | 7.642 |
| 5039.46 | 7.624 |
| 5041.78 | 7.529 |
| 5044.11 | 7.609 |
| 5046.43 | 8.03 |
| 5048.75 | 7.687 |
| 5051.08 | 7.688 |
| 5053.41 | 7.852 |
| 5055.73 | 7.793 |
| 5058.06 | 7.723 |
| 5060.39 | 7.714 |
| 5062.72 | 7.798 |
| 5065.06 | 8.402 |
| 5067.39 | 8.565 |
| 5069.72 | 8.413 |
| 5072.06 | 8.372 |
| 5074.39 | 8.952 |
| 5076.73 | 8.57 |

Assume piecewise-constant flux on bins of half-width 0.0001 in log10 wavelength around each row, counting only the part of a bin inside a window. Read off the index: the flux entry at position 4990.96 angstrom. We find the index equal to 7.526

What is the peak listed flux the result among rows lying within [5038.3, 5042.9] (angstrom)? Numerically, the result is 7.624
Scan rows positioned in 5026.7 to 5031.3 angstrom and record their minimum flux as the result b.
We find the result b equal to 8.495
